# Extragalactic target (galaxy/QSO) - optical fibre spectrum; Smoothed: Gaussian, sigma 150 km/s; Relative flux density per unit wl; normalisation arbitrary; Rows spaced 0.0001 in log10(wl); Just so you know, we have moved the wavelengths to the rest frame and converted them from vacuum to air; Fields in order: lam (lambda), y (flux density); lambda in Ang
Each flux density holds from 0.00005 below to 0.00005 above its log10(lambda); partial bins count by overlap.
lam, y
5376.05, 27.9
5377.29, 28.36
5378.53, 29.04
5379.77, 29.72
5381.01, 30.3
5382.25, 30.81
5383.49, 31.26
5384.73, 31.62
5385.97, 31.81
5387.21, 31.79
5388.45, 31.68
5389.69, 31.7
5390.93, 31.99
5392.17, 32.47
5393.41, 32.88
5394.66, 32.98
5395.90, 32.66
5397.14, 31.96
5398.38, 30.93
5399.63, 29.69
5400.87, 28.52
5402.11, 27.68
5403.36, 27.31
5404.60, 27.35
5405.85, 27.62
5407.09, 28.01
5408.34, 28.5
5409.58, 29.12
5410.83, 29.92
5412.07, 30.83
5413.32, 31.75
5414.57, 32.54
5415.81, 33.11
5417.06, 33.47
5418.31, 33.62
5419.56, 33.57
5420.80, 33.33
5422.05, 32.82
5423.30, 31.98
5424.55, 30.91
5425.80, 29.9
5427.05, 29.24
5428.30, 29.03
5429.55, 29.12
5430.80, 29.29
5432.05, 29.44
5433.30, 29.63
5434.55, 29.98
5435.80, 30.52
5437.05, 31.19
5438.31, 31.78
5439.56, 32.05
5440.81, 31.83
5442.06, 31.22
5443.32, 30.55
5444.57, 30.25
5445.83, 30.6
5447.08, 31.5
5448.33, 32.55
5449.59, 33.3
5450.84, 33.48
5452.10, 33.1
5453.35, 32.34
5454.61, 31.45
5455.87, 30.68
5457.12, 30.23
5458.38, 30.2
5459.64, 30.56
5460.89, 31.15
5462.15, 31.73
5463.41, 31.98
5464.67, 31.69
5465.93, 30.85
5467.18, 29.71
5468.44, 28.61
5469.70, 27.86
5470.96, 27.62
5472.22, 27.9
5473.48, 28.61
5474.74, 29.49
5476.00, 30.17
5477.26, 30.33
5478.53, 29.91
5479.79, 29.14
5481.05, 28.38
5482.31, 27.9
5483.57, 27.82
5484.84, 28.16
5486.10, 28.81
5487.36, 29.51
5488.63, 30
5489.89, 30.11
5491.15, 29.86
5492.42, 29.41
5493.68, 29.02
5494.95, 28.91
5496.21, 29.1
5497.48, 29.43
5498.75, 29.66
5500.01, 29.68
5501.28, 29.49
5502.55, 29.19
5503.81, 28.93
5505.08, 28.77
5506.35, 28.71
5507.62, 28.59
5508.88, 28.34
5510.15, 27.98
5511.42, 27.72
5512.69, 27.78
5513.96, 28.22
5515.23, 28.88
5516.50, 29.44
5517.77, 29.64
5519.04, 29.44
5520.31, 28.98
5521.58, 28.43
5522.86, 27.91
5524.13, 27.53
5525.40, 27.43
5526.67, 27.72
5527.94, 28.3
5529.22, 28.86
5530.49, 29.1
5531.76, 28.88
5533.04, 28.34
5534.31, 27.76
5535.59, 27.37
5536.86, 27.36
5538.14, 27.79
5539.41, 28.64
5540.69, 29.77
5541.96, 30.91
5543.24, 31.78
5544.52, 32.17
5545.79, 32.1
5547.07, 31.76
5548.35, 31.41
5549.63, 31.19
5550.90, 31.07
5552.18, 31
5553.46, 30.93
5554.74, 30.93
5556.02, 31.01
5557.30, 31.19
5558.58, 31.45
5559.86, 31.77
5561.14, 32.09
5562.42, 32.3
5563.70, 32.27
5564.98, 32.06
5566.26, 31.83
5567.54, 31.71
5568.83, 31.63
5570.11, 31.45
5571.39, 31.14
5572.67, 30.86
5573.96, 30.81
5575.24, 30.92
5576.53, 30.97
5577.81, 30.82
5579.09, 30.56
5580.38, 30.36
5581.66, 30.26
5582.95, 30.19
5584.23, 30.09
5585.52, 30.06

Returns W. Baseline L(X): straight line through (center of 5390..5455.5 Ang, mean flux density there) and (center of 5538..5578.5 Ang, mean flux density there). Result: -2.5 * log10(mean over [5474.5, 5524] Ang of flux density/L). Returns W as 0.08 mag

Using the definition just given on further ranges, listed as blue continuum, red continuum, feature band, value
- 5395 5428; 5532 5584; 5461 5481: 0.035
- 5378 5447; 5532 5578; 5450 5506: 0.035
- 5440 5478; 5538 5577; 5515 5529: 0.093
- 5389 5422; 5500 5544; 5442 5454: -0.063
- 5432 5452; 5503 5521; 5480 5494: 0.023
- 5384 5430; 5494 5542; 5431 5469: -0.039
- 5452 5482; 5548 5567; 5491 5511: 0.058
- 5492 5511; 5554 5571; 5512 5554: 0.038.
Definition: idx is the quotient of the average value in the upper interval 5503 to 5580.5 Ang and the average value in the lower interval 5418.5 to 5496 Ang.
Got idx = 1.0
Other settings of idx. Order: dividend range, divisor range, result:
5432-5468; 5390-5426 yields 1.01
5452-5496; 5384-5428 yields 0.96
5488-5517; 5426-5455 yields 0.94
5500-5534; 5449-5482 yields 0.94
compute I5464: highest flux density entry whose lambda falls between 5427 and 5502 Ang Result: 33.48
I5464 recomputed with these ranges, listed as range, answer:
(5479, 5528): 30.11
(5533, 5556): 32.17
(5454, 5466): 31.98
